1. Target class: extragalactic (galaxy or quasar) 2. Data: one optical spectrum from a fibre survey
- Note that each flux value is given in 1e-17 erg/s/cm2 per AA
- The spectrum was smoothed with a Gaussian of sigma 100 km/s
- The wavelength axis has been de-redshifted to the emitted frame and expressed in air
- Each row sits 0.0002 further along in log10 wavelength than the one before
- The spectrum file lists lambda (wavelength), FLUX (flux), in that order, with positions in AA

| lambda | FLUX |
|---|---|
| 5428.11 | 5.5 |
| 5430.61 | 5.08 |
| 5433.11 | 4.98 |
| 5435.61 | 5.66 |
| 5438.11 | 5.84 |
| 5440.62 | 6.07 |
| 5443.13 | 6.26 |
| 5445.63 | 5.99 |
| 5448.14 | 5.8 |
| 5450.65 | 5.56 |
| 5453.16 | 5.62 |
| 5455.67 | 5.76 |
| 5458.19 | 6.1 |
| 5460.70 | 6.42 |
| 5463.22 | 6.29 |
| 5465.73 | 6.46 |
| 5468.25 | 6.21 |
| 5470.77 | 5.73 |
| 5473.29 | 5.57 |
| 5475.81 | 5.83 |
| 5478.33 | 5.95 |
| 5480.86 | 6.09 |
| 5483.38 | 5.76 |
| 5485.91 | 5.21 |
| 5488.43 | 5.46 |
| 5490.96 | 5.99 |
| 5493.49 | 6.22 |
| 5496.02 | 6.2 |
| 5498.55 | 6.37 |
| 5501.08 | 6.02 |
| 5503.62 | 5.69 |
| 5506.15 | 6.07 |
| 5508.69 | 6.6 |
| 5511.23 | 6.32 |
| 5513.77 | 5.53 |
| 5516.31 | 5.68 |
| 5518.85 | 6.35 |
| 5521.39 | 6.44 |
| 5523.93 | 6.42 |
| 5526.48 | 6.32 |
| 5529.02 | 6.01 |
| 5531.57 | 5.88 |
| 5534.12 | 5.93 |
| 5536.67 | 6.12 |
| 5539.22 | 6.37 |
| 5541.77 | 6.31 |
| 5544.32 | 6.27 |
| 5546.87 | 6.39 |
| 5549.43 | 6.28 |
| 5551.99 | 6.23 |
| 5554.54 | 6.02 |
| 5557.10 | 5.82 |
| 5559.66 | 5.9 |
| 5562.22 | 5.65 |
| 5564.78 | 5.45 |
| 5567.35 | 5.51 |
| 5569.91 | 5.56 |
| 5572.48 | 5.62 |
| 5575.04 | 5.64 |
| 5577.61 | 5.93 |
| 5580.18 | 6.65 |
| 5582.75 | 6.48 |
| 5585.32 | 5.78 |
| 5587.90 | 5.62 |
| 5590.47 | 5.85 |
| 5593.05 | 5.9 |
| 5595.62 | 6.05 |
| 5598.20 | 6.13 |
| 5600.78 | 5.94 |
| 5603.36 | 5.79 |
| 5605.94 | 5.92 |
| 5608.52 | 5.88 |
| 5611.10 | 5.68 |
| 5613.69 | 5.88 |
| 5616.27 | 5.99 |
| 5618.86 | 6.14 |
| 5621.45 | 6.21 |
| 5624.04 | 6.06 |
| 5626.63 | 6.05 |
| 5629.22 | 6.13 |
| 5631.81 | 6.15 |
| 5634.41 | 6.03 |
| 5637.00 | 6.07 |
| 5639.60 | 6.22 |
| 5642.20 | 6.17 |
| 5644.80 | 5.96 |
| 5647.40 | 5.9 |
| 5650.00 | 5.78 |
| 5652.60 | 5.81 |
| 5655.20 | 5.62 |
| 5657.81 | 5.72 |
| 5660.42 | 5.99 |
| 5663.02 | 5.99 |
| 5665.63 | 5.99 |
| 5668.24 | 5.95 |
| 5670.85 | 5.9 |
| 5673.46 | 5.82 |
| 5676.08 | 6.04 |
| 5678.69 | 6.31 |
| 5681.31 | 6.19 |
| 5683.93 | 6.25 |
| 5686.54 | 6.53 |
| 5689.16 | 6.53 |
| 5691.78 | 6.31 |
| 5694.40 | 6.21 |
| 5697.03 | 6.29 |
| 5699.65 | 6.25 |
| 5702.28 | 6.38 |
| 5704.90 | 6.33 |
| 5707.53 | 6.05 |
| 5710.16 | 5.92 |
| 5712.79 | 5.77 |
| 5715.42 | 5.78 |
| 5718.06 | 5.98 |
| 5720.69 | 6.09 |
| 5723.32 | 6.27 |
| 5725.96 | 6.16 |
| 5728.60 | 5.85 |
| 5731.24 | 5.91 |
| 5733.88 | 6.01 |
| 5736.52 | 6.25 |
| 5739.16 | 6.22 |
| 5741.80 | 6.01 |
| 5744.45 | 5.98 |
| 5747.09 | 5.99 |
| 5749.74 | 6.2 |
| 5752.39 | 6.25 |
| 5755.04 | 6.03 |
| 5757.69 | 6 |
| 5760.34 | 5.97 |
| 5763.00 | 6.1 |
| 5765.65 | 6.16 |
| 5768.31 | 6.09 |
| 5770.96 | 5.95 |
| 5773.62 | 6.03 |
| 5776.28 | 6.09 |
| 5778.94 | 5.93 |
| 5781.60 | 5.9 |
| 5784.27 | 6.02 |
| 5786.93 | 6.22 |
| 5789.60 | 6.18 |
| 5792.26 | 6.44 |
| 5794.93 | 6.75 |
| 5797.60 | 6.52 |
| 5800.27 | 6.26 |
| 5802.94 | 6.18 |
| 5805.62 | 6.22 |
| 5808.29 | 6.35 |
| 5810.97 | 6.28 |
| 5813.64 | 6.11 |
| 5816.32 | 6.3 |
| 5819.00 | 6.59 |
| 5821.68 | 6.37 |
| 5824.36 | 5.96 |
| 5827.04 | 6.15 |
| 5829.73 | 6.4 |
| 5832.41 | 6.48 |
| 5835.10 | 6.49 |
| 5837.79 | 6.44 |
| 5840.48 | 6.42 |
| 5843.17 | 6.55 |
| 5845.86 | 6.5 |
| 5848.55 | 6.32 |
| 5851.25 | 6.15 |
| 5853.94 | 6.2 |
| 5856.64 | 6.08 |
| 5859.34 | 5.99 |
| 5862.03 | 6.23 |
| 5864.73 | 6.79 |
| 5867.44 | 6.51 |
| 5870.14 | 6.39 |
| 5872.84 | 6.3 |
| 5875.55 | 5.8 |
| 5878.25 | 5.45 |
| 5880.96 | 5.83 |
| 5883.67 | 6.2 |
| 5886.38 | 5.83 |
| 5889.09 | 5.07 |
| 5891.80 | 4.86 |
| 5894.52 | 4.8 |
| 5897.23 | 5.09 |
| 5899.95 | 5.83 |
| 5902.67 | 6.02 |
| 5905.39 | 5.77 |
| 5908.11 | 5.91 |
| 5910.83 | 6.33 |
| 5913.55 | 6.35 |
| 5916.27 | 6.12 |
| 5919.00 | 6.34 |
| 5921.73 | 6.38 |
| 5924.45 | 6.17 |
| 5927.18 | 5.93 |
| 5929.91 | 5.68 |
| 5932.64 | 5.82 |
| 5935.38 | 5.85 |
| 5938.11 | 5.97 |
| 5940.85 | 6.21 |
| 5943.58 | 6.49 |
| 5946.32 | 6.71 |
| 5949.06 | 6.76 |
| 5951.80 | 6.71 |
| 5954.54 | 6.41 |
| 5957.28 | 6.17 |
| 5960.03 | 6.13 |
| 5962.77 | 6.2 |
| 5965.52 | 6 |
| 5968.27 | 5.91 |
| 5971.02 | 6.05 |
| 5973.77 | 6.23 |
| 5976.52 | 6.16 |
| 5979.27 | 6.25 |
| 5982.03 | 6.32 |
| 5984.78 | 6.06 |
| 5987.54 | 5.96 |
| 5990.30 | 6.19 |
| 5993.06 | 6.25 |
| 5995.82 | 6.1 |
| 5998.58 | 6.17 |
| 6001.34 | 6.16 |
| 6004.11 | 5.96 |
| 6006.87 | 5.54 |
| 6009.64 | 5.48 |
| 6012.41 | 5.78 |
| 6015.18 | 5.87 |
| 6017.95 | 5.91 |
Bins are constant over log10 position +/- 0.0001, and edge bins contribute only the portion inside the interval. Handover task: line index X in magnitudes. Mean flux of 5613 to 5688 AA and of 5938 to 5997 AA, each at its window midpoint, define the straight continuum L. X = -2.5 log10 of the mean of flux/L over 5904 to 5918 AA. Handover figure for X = 0.018 mag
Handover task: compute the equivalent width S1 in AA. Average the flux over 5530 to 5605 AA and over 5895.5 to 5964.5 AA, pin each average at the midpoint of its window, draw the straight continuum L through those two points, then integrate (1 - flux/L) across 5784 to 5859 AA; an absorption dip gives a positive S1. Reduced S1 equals -2.96 AA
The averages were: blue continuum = 5.97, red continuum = 6.13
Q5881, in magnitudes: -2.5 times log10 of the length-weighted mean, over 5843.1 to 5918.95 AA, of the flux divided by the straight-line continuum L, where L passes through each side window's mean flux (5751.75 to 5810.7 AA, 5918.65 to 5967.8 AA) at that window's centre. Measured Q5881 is 0.04 mag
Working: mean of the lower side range 6.17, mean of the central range 5.97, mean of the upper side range 6.21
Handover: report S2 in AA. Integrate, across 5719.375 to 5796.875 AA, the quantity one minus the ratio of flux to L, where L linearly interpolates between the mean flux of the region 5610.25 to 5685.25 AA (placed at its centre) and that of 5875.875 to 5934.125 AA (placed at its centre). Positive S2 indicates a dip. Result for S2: -2.5 AA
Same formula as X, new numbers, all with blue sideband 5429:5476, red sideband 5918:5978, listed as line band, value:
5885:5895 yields 0.19 mag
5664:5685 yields -0.01 mag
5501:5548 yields -0.04 mag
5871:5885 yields 0.04 mag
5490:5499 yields -0.05 mag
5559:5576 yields 0.06 mag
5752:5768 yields 0.00 mag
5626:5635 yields -0.02 mag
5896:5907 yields 0.09 mag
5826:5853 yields -0.05 mag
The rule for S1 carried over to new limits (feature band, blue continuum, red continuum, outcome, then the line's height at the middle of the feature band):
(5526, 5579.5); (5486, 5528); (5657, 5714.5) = 1.1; 6.09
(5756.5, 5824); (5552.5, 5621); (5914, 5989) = -1.6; 6.05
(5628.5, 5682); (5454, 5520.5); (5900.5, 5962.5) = 0.7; 6.07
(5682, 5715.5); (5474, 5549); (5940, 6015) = -0.6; 6.1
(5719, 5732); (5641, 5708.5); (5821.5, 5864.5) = 0.2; 6.15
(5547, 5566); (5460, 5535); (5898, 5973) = 0.3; 6.05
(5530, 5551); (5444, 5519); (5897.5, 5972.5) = -0.7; 5.98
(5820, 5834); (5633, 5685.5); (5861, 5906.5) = -1.0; 5.85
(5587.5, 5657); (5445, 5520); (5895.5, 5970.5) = 0.5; 6.01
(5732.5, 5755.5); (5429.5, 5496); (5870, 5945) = -0.9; 5.87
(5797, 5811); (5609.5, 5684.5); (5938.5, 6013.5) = -0.5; 6.07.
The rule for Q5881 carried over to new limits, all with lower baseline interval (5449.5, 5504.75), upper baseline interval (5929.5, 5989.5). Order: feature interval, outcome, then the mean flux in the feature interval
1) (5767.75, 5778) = 0.01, 6.04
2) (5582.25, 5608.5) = 0.01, 5.93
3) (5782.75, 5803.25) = -0.04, 6.32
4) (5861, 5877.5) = -0.03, 6.31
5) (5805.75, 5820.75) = -0.04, 6.32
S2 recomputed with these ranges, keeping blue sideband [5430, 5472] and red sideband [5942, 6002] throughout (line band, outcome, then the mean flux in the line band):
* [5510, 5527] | -0.61 AA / 6.14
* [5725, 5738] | 0.10 AA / 6.03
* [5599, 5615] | 0.36 AA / 5.86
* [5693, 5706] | -0.50 AA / 6.29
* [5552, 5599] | 0.79 AA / 5.87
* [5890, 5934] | 2.66 AA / 5.83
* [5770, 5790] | 0.25 AA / 6.03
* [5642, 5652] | 0.17 AA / 5.92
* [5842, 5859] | -0.32 AA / 6.28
